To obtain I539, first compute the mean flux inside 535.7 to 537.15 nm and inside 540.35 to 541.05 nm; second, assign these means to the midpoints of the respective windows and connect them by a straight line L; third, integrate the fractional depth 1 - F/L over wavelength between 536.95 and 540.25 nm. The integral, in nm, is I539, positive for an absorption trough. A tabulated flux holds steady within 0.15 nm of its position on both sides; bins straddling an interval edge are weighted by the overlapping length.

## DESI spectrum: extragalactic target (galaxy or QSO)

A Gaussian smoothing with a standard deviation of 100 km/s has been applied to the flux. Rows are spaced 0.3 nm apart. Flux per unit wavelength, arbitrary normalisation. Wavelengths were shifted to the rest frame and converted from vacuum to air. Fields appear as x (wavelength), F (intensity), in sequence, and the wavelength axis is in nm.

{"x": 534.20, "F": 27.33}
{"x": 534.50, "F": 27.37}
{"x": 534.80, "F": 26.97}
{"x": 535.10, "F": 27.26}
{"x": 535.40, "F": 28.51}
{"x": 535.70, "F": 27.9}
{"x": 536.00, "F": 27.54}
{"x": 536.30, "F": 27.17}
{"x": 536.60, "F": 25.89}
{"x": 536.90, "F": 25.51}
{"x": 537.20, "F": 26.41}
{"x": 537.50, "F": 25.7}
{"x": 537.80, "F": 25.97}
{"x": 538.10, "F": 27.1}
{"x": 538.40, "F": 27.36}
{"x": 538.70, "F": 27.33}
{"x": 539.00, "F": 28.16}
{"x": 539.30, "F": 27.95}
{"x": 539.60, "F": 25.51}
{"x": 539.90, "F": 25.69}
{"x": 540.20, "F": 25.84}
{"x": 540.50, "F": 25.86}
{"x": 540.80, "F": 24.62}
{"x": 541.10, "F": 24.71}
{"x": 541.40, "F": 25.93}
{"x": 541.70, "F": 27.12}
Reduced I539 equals -0.09 nm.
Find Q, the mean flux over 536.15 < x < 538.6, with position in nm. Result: 26.4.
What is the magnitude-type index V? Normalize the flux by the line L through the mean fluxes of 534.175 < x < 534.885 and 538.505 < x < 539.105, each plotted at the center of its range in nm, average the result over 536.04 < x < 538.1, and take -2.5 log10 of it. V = 0.05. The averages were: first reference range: 27.2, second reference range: 27.7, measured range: 26.3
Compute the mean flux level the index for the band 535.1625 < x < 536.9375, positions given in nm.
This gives 27.2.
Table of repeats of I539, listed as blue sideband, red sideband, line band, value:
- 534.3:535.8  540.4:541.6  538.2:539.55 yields -0.07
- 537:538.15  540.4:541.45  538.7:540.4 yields -0.07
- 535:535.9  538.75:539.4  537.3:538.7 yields 0.07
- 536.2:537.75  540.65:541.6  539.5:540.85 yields -0.01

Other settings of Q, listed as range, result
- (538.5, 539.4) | 27.8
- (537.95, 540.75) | 26.7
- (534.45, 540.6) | 26.8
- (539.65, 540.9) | 25.5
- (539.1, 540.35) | 26.3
